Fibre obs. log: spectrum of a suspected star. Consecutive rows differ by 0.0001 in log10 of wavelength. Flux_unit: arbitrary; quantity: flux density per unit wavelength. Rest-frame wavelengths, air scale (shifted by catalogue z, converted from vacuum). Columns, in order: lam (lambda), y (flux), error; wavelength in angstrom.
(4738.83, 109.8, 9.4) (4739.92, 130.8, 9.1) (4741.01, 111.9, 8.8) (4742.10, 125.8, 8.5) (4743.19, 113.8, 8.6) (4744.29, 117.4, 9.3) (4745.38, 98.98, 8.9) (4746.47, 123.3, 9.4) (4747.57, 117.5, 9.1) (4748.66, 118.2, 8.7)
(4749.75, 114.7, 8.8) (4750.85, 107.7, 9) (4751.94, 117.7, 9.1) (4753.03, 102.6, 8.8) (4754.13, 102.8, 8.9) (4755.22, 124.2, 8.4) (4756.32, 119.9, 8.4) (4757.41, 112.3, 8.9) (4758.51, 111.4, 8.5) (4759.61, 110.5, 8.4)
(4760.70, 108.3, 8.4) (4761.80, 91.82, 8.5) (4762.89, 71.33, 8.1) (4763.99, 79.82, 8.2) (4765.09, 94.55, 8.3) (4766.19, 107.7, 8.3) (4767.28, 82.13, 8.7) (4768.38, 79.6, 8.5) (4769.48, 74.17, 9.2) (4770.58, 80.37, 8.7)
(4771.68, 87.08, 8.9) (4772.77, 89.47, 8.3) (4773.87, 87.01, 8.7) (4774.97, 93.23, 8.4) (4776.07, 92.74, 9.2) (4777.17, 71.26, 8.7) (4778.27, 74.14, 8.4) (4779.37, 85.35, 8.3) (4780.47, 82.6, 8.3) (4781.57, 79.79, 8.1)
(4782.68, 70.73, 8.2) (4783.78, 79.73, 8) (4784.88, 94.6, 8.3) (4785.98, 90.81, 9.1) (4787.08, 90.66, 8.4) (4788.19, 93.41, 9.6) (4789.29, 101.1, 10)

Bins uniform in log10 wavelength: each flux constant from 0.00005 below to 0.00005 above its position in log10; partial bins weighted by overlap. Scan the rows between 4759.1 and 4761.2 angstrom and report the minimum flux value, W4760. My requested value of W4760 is 108.3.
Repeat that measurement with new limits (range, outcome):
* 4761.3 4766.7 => 71.33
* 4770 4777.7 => 71.26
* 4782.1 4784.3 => 70.73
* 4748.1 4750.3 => 114.7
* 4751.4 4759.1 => 102.6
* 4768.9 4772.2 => 74.17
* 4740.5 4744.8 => 111.9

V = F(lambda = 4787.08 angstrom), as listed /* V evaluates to 90.66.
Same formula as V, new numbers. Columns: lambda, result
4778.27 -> 74.14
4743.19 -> 113.8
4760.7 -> 108.3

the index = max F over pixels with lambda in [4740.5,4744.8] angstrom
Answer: 125.8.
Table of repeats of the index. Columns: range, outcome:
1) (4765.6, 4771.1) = 107.7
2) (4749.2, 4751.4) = 114.7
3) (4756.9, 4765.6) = 112.3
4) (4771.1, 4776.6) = 93.23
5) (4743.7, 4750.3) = 123.3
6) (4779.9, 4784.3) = 82.6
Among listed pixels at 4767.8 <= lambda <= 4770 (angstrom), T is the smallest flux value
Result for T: 74.17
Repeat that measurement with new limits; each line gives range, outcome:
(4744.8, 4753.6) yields 98.98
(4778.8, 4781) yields 82.6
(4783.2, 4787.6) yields 79.73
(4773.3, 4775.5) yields 87.01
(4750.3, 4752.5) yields 107.7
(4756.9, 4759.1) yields 111.4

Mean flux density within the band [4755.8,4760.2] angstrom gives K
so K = 113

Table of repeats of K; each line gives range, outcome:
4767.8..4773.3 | 82.1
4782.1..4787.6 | 85.2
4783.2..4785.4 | 87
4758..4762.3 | 106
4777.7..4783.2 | 78.4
